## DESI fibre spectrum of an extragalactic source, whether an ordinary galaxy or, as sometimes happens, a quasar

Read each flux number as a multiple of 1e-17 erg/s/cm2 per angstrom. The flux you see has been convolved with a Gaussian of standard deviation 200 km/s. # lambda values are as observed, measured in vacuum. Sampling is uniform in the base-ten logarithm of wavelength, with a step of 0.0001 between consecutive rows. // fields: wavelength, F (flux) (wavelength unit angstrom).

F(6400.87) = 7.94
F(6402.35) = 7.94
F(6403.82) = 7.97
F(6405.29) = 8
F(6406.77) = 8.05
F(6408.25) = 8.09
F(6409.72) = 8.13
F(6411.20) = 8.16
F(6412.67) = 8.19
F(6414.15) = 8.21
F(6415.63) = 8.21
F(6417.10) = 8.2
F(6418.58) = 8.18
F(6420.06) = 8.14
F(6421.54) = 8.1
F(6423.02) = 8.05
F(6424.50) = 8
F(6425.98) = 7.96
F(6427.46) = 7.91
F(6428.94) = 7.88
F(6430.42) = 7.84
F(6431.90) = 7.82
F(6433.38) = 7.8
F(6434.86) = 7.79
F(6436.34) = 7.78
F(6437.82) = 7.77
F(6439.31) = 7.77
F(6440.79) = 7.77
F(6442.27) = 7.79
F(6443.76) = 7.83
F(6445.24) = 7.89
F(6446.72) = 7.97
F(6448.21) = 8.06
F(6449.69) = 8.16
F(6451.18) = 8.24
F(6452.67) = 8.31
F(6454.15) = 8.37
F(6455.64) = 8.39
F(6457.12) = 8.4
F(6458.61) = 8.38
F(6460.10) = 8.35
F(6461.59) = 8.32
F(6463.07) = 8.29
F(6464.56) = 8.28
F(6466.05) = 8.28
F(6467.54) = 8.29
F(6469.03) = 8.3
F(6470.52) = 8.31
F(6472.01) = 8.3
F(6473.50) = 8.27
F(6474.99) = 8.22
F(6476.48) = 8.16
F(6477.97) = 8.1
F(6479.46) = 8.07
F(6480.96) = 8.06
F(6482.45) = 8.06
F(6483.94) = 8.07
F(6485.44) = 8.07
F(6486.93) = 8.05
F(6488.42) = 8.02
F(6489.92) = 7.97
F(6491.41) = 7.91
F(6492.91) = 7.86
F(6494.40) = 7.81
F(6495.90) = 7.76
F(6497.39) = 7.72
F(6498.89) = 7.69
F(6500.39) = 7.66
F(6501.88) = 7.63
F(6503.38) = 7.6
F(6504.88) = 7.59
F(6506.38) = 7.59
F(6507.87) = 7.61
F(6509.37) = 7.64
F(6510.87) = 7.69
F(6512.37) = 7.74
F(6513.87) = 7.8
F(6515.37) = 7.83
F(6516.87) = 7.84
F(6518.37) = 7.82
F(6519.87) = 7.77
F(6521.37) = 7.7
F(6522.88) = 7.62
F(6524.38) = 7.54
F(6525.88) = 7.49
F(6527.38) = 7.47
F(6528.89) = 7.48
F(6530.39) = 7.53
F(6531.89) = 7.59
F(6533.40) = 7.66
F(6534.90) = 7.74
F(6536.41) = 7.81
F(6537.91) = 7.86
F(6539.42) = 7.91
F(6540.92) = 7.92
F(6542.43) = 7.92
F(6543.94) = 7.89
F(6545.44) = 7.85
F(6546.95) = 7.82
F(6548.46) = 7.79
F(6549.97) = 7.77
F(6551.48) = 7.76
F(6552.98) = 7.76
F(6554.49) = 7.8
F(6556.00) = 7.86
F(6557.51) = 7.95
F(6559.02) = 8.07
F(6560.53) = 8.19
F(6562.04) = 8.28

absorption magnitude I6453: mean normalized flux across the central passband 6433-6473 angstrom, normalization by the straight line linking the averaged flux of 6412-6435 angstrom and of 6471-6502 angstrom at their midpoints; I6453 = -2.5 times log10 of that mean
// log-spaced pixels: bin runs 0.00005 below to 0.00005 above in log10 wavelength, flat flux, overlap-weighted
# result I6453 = -0.02 mag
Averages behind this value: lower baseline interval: 8.02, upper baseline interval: 7.98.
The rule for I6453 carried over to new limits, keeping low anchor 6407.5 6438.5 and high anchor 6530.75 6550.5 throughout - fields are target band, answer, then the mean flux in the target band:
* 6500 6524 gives 0.02 mag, 7.69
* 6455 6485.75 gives -0.04 mag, 8.24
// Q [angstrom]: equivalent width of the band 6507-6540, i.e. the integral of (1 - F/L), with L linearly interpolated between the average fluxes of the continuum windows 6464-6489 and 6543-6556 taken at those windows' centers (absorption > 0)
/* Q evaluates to 1.0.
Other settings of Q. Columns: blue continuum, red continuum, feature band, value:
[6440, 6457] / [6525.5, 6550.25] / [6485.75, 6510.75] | 0.4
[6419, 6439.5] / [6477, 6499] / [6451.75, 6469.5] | -0.9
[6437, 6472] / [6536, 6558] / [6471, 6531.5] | 1.4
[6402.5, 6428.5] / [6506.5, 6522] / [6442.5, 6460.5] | -0.5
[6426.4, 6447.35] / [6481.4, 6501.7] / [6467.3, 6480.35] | -0.6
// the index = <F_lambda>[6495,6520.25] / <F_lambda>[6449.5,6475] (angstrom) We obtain 0.93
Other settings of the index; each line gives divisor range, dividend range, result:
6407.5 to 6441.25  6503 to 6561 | 0.97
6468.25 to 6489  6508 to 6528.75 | 0.94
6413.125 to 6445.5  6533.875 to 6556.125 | 0.99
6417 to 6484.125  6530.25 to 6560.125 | 0.97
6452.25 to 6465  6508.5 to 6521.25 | 0.93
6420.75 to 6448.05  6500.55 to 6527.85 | 0.97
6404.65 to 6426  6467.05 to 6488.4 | 1.01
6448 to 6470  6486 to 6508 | 0.94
